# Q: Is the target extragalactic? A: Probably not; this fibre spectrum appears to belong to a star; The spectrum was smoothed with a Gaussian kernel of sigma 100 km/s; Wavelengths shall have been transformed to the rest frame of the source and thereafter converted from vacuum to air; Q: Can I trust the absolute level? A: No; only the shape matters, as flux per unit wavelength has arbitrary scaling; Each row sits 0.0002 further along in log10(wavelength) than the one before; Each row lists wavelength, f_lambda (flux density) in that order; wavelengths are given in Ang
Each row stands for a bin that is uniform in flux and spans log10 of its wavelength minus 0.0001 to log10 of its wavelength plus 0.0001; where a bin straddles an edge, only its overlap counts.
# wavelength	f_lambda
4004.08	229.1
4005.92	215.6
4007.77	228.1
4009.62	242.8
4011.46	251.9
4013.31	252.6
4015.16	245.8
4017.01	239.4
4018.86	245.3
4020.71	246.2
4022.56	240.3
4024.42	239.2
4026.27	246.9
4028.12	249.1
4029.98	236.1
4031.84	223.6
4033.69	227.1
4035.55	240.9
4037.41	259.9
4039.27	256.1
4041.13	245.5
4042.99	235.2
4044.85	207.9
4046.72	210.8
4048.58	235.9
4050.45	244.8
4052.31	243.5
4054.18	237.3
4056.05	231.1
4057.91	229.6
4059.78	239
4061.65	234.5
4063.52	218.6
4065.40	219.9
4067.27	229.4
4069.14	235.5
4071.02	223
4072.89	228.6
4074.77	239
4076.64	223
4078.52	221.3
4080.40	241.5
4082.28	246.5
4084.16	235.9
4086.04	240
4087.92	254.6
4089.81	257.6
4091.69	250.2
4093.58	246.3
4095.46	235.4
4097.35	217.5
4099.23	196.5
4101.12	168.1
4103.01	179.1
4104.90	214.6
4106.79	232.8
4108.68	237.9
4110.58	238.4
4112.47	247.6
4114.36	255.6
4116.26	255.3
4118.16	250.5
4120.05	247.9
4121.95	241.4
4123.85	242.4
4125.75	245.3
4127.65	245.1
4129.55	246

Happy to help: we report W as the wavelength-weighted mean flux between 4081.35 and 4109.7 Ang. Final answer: 228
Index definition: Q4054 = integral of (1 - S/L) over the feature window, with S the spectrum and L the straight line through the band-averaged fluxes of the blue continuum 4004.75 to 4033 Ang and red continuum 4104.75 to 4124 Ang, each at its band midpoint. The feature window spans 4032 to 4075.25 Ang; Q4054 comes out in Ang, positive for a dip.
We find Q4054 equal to 1.4 Ang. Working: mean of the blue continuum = 240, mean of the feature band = 233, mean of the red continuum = 243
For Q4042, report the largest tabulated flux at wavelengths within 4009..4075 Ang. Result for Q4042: 259.9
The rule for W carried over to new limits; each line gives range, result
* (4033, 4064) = 235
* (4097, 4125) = 229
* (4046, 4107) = 229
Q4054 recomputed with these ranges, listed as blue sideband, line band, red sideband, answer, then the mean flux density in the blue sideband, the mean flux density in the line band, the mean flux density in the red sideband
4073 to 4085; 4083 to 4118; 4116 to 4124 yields 1.33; 234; 232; 247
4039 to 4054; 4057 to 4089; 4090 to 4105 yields -1.23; 234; 233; 216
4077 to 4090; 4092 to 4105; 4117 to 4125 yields 1.76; 241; 210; 246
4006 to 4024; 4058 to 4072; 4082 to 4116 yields 0.41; 242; 229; 231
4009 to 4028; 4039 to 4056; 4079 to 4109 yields 0.32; 245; 234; 228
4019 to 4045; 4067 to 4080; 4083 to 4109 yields 0.12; 241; 229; 226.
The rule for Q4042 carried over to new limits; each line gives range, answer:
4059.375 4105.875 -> 257.6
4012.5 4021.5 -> 252.6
